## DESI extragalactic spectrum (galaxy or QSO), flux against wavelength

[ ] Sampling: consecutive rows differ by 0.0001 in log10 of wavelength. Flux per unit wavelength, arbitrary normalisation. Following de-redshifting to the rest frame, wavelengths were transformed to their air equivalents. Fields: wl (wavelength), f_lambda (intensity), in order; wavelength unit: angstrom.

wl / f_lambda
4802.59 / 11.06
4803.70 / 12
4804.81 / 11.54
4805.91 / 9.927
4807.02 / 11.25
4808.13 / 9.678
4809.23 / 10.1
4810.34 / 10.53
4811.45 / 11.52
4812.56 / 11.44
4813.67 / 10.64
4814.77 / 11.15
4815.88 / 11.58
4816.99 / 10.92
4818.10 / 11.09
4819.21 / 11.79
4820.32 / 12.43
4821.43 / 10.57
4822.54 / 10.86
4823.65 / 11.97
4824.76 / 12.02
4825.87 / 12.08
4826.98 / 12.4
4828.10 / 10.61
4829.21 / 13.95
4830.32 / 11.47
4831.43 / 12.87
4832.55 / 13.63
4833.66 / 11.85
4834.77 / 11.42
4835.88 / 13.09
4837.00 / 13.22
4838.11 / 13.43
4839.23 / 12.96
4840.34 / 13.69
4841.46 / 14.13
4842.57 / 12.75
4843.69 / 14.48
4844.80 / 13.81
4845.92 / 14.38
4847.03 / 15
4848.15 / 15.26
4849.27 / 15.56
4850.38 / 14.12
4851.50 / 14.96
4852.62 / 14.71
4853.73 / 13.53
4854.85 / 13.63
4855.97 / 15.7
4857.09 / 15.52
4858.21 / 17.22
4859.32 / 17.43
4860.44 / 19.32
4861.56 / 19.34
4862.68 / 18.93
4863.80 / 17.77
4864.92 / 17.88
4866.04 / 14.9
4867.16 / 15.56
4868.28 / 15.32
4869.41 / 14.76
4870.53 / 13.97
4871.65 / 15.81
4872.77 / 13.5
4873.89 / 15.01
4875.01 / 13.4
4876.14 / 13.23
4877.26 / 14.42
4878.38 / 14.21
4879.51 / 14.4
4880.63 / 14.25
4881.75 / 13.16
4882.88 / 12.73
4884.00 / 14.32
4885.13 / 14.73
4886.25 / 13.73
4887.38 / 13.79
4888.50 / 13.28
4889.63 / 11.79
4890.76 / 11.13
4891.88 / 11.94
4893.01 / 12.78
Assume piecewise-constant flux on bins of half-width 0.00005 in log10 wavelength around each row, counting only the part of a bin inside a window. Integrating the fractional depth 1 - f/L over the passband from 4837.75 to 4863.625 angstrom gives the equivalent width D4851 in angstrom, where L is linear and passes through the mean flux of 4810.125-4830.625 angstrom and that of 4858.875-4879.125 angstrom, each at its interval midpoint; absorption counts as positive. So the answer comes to -1.89 angstrom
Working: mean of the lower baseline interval 11.5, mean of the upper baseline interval 15.8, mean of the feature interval 15.3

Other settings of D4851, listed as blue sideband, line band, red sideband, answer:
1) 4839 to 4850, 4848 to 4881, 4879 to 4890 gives -3.6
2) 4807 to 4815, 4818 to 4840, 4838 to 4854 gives 0.5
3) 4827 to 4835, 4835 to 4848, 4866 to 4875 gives -0.8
